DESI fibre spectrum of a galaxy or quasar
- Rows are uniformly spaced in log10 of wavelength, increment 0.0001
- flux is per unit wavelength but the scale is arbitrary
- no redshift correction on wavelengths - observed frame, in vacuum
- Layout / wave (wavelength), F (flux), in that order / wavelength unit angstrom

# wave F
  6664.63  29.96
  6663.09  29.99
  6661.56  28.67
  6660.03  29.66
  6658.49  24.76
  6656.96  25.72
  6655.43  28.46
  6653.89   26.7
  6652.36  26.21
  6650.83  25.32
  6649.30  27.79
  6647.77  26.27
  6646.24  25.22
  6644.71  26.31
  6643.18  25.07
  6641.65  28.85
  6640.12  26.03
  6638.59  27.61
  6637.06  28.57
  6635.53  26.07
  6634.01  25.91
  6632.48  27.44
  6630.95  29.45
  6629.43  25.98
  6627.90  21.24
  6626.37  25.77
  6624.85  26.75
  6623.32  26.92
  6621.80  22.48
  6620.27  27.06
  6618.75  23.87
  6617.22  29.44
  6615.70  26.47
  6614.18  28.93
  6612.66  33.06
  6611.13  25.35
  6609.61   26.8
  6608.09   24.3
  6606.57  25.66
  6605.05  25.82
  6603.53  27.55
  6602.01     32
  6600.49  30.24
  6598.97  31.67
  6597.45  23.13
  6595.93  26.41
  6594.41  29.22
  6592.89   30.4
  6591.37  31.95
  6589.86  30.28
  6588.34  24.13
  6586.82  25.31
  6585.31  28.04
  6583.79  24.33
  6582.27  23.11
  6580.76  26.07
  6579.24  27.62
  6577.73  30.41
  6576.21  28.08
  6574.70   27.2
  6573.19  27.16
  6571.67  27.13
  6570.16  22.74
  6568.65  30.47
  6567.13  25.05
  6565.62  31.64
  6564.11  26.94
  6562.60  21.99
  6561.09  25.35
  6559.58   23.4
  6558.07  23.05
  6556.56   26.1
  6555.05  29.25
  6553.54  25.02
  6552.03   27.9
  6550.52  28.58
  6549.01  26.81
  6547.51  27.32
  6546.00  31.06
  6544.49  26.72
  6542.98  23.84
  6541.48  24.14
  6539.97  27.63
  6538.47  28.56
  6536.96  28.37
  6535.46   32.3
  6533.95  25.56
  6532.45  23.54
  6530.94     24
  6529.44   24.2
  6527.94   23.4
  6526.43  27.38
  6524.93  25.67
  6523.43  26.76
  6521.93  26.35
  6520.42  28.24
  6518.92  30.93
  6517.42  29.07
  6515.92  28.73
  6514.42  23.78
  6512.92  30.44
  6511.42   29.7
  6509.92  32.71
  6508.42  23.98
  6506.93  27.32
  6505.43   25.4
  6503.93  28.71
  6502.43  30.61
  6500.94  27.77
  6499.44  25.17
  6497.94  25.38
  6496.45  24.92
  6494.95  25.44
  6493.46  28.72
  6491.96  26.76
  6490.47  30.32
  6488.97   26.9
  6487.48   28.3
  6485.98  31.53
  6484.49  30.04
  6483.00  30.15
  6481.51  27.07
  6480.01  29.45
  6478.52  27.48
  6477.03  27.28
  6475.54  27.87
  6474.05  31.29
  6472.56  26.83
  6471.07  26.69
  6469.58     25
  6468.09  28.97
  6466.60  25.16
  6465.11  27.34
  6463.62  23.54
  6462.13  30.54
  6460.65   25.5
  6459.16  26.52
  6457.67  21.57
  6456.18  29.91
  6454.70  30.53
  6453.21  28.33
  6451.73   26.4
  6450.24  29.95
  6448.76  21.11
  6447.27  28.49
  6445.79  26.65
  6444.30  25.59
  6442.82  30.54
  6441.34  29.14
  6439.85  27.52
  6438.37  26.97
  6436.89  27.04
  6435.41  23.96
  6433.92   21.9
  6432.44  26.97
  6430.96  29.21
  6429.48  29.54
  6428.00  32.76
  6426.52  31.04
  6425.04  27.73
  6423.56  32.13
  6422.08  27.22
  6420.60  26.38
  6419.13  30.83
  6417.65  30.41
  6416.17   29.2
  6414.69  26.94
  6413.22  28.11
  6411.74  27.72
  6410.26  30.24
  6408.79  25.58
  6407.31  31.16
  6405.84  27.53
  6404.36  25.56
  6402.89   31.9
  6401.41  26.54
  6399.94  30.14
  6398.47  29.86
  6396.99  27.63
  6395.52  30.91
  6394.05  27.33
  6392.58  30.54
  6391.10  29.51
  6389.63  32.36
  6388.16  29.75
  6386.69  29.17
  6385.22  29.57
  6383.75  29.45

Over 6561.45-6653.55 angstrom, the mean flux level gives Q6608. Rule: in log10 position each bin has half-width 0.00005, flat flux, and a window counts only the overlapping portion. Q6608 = 27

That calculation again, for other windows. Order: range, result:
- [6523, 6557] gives 26.7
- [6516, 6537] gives 26.8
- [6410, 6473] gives 27.6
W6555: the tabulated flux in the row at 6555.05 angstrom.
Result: 29.25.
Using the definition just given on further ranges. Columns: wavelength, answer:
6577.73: 30.41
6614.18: 28.93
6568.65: 30.47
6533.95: 25.56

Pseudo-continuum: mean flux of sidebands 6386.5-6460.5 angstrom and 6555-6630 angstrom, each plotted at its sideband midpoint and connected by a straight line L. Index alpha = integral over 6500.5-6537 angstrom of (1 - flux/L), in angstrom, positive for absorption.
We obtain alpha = 0.1 angstrom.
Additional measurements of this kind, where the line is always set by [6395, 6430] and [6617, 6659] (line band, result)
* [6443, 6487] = 1.35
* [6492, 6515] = 0.48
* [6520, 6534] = 1.12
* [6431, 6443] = 0.84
